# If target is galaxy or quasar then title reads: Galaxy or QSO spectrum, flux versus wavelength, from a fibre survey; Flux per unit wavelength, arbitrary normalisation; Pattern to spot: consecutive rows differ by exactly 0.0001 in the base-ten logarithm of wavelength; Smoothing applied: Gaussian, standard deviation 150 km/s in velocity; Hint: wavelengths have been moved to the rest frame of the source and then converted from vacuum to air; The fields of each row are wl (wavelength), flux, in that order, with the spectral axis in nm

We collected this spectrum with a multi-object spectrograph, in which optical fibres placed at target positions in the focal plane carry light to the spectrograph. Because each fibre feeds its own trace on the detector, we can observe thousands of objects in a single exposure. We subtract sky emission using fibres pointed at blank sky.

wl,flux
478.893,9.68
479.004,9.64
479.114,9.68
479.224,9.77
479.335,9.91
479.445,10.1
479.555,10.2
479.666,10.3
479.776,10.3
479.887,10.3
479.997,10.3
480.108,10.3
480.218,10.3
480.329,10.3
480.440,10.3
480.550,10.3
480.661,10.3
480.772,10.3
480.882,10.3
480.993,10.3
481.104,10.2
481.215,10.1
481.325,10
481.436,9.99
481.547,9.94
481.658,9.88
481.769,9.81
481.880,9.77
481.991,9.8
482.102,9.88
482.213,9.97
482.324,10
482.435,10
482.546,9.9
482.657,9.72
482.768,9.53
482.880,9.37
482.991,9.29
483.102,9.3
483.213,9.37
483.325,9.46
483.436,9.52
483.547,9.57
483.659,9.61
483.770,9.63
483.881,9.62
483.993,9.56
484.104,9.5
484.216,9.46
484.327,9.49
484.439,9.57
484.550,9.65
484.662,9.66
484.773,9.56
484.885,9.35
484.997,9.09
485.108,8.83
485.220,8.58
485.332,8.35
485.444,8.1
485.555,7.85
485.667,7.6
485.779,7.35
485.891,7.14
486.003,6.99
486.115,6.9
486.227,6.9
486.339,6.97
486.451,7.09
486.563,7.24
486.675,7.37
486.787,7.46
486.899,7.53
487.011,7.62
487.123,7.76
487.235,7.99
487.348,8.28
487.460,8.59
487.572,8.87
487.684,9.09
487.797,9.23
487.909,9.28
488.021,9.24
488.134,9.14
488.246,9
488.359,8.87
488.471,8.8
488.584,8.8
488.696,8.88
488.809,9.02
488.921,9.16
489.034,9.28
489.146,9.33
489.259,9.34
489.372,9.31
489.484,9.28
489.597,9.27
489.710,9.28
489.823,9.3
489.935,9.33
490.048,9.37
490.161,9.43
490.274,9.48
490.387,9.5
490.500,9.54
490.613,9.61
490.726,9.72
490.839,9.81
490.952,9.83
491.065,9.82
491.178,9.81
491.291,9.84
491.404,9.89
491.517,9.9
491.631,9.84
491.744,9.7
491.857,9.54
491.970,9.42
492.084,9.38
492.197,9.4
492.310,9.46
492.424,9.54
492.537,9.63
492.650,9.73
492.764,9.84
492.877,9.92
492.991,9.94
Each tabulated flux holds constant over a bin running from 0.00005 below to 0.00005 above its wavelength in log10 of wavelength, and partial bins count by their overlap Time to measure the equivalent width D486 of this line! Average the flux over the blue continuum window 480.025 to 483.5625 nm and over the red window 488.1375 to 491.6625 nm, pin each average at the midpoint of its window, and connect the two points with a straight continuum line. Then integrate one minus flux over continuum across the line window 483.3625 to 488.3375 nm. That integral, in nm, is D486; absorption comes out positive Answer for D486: 0.582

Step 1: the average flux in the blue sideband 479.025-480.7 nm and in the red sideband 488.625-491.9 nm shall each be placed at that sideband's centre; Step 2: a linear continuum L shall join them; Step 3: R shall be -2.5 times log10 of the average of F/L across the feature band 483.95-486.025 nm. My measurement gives 0.13 mag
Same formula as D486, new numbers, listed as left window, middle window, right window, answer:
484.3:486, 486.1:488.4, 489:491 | 0.22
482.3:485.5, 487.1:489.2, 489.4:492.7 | 0.13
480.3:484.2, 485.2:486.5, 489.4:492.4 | 0.30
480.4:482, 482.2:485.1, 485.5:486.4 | -0.33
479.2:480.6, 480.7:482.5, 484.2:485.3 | -0.02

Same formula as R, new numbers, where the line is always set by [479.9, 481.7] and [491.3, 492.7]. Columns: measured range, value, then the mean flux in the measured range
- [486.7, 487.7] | 0.22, 8.08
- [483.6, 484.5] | 0.05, 9.56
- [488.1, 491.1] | 0.05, 9.31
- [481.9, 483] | 0.04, 9.76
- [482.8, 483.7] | 0.07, 9.43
